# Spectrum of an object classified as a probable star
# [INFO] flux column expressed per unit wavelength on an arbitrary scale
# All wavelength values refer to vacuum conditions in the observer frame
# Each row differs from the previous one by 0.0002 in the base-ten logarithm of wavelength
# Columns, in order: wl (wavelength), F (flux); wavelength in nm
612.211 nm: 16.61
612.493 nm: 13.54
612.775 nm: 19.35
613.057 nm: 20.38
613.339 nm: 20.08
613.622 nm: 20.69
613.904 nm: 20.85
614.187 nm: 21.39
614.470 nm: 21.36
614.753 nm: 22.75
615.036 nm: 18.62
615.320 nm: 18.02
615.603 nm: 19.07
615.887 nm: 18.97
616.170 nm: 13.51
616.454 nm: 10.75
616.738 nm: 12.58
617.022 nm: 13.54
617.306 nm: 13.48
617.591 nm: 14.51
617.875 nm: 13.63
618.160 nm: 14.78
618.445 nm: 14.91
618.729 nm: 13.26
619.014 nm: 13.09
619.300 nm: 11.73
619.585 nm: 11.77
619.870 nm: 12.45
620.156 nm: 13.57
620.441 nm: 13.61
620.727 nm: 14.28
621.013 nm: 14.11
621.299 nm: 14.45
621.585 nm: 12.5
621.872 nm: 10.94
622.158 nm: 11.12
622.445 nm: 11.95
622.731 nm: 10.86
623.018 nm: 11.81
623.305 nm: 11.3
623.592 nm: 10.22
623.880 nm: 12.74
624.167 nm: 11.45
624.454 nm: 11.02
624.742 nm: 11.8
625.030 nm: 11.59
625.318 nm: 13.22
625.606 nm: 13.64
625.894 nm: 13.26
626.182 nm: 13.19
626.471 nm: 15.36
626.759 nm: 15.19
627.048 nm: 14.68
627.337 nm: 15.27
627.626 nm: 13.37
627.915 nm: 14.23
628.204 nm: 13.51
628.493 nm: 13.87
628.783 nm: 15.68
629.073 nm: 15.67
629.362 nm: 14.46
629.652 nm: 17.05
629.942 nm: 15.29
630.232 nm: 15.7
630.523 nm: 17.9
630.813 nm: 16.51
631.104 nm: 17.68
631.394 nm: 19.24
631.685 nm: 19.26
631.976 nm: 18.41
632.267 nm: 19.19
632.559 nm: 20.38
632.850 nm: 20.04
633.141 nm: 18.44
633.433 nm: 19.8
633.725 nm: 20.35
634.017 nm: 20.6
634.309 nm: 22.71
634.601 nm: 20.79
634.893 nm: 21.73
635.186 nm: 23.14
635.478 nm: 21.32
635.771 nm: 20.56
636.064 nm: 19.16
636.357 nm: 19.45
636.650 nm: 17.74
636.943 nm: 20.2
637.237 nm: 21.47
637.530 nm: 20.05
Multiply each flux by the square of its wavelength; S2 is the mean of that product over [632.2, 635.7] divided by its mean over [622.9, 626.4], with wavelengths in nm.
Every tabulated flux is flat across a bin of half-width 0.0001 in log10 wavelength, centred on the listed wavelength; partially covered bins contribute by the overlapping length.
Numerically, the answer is 1.75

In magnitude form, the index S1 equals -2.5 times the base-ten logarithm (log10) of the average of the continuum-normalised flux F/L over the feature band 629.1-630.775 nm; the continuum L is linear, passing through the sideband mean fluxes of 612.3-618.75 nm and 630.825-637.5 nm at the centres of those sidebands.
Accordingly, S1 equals 0.20 mag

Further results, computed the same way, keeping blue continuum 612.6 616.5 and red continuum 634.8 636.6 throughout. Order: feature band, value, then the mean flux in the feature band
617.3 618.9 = 0.34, 14.1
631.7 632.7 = 0.06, 19.3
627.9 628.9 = 0.37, 14.3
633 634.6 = 0.01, 20.4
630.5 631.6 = 0.14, 17.9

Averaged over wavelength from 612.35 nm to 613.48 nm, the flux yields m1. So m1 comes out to 18.3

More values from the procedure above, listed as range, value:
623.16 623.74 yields 10.8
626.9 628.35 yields 14.2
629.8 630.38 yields 15.5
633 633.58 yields 19.1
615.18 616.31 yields 17.4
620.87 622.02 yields 13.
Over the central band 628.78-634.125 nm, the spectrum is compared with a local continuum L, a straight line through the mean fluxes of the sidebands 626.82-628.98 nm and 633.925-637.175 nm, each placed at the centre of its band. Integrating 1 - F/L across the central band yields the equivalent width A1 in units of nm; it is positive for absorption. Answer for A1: -0.20 nm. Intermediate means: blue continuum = 14.4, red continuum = 20.7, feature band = 18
